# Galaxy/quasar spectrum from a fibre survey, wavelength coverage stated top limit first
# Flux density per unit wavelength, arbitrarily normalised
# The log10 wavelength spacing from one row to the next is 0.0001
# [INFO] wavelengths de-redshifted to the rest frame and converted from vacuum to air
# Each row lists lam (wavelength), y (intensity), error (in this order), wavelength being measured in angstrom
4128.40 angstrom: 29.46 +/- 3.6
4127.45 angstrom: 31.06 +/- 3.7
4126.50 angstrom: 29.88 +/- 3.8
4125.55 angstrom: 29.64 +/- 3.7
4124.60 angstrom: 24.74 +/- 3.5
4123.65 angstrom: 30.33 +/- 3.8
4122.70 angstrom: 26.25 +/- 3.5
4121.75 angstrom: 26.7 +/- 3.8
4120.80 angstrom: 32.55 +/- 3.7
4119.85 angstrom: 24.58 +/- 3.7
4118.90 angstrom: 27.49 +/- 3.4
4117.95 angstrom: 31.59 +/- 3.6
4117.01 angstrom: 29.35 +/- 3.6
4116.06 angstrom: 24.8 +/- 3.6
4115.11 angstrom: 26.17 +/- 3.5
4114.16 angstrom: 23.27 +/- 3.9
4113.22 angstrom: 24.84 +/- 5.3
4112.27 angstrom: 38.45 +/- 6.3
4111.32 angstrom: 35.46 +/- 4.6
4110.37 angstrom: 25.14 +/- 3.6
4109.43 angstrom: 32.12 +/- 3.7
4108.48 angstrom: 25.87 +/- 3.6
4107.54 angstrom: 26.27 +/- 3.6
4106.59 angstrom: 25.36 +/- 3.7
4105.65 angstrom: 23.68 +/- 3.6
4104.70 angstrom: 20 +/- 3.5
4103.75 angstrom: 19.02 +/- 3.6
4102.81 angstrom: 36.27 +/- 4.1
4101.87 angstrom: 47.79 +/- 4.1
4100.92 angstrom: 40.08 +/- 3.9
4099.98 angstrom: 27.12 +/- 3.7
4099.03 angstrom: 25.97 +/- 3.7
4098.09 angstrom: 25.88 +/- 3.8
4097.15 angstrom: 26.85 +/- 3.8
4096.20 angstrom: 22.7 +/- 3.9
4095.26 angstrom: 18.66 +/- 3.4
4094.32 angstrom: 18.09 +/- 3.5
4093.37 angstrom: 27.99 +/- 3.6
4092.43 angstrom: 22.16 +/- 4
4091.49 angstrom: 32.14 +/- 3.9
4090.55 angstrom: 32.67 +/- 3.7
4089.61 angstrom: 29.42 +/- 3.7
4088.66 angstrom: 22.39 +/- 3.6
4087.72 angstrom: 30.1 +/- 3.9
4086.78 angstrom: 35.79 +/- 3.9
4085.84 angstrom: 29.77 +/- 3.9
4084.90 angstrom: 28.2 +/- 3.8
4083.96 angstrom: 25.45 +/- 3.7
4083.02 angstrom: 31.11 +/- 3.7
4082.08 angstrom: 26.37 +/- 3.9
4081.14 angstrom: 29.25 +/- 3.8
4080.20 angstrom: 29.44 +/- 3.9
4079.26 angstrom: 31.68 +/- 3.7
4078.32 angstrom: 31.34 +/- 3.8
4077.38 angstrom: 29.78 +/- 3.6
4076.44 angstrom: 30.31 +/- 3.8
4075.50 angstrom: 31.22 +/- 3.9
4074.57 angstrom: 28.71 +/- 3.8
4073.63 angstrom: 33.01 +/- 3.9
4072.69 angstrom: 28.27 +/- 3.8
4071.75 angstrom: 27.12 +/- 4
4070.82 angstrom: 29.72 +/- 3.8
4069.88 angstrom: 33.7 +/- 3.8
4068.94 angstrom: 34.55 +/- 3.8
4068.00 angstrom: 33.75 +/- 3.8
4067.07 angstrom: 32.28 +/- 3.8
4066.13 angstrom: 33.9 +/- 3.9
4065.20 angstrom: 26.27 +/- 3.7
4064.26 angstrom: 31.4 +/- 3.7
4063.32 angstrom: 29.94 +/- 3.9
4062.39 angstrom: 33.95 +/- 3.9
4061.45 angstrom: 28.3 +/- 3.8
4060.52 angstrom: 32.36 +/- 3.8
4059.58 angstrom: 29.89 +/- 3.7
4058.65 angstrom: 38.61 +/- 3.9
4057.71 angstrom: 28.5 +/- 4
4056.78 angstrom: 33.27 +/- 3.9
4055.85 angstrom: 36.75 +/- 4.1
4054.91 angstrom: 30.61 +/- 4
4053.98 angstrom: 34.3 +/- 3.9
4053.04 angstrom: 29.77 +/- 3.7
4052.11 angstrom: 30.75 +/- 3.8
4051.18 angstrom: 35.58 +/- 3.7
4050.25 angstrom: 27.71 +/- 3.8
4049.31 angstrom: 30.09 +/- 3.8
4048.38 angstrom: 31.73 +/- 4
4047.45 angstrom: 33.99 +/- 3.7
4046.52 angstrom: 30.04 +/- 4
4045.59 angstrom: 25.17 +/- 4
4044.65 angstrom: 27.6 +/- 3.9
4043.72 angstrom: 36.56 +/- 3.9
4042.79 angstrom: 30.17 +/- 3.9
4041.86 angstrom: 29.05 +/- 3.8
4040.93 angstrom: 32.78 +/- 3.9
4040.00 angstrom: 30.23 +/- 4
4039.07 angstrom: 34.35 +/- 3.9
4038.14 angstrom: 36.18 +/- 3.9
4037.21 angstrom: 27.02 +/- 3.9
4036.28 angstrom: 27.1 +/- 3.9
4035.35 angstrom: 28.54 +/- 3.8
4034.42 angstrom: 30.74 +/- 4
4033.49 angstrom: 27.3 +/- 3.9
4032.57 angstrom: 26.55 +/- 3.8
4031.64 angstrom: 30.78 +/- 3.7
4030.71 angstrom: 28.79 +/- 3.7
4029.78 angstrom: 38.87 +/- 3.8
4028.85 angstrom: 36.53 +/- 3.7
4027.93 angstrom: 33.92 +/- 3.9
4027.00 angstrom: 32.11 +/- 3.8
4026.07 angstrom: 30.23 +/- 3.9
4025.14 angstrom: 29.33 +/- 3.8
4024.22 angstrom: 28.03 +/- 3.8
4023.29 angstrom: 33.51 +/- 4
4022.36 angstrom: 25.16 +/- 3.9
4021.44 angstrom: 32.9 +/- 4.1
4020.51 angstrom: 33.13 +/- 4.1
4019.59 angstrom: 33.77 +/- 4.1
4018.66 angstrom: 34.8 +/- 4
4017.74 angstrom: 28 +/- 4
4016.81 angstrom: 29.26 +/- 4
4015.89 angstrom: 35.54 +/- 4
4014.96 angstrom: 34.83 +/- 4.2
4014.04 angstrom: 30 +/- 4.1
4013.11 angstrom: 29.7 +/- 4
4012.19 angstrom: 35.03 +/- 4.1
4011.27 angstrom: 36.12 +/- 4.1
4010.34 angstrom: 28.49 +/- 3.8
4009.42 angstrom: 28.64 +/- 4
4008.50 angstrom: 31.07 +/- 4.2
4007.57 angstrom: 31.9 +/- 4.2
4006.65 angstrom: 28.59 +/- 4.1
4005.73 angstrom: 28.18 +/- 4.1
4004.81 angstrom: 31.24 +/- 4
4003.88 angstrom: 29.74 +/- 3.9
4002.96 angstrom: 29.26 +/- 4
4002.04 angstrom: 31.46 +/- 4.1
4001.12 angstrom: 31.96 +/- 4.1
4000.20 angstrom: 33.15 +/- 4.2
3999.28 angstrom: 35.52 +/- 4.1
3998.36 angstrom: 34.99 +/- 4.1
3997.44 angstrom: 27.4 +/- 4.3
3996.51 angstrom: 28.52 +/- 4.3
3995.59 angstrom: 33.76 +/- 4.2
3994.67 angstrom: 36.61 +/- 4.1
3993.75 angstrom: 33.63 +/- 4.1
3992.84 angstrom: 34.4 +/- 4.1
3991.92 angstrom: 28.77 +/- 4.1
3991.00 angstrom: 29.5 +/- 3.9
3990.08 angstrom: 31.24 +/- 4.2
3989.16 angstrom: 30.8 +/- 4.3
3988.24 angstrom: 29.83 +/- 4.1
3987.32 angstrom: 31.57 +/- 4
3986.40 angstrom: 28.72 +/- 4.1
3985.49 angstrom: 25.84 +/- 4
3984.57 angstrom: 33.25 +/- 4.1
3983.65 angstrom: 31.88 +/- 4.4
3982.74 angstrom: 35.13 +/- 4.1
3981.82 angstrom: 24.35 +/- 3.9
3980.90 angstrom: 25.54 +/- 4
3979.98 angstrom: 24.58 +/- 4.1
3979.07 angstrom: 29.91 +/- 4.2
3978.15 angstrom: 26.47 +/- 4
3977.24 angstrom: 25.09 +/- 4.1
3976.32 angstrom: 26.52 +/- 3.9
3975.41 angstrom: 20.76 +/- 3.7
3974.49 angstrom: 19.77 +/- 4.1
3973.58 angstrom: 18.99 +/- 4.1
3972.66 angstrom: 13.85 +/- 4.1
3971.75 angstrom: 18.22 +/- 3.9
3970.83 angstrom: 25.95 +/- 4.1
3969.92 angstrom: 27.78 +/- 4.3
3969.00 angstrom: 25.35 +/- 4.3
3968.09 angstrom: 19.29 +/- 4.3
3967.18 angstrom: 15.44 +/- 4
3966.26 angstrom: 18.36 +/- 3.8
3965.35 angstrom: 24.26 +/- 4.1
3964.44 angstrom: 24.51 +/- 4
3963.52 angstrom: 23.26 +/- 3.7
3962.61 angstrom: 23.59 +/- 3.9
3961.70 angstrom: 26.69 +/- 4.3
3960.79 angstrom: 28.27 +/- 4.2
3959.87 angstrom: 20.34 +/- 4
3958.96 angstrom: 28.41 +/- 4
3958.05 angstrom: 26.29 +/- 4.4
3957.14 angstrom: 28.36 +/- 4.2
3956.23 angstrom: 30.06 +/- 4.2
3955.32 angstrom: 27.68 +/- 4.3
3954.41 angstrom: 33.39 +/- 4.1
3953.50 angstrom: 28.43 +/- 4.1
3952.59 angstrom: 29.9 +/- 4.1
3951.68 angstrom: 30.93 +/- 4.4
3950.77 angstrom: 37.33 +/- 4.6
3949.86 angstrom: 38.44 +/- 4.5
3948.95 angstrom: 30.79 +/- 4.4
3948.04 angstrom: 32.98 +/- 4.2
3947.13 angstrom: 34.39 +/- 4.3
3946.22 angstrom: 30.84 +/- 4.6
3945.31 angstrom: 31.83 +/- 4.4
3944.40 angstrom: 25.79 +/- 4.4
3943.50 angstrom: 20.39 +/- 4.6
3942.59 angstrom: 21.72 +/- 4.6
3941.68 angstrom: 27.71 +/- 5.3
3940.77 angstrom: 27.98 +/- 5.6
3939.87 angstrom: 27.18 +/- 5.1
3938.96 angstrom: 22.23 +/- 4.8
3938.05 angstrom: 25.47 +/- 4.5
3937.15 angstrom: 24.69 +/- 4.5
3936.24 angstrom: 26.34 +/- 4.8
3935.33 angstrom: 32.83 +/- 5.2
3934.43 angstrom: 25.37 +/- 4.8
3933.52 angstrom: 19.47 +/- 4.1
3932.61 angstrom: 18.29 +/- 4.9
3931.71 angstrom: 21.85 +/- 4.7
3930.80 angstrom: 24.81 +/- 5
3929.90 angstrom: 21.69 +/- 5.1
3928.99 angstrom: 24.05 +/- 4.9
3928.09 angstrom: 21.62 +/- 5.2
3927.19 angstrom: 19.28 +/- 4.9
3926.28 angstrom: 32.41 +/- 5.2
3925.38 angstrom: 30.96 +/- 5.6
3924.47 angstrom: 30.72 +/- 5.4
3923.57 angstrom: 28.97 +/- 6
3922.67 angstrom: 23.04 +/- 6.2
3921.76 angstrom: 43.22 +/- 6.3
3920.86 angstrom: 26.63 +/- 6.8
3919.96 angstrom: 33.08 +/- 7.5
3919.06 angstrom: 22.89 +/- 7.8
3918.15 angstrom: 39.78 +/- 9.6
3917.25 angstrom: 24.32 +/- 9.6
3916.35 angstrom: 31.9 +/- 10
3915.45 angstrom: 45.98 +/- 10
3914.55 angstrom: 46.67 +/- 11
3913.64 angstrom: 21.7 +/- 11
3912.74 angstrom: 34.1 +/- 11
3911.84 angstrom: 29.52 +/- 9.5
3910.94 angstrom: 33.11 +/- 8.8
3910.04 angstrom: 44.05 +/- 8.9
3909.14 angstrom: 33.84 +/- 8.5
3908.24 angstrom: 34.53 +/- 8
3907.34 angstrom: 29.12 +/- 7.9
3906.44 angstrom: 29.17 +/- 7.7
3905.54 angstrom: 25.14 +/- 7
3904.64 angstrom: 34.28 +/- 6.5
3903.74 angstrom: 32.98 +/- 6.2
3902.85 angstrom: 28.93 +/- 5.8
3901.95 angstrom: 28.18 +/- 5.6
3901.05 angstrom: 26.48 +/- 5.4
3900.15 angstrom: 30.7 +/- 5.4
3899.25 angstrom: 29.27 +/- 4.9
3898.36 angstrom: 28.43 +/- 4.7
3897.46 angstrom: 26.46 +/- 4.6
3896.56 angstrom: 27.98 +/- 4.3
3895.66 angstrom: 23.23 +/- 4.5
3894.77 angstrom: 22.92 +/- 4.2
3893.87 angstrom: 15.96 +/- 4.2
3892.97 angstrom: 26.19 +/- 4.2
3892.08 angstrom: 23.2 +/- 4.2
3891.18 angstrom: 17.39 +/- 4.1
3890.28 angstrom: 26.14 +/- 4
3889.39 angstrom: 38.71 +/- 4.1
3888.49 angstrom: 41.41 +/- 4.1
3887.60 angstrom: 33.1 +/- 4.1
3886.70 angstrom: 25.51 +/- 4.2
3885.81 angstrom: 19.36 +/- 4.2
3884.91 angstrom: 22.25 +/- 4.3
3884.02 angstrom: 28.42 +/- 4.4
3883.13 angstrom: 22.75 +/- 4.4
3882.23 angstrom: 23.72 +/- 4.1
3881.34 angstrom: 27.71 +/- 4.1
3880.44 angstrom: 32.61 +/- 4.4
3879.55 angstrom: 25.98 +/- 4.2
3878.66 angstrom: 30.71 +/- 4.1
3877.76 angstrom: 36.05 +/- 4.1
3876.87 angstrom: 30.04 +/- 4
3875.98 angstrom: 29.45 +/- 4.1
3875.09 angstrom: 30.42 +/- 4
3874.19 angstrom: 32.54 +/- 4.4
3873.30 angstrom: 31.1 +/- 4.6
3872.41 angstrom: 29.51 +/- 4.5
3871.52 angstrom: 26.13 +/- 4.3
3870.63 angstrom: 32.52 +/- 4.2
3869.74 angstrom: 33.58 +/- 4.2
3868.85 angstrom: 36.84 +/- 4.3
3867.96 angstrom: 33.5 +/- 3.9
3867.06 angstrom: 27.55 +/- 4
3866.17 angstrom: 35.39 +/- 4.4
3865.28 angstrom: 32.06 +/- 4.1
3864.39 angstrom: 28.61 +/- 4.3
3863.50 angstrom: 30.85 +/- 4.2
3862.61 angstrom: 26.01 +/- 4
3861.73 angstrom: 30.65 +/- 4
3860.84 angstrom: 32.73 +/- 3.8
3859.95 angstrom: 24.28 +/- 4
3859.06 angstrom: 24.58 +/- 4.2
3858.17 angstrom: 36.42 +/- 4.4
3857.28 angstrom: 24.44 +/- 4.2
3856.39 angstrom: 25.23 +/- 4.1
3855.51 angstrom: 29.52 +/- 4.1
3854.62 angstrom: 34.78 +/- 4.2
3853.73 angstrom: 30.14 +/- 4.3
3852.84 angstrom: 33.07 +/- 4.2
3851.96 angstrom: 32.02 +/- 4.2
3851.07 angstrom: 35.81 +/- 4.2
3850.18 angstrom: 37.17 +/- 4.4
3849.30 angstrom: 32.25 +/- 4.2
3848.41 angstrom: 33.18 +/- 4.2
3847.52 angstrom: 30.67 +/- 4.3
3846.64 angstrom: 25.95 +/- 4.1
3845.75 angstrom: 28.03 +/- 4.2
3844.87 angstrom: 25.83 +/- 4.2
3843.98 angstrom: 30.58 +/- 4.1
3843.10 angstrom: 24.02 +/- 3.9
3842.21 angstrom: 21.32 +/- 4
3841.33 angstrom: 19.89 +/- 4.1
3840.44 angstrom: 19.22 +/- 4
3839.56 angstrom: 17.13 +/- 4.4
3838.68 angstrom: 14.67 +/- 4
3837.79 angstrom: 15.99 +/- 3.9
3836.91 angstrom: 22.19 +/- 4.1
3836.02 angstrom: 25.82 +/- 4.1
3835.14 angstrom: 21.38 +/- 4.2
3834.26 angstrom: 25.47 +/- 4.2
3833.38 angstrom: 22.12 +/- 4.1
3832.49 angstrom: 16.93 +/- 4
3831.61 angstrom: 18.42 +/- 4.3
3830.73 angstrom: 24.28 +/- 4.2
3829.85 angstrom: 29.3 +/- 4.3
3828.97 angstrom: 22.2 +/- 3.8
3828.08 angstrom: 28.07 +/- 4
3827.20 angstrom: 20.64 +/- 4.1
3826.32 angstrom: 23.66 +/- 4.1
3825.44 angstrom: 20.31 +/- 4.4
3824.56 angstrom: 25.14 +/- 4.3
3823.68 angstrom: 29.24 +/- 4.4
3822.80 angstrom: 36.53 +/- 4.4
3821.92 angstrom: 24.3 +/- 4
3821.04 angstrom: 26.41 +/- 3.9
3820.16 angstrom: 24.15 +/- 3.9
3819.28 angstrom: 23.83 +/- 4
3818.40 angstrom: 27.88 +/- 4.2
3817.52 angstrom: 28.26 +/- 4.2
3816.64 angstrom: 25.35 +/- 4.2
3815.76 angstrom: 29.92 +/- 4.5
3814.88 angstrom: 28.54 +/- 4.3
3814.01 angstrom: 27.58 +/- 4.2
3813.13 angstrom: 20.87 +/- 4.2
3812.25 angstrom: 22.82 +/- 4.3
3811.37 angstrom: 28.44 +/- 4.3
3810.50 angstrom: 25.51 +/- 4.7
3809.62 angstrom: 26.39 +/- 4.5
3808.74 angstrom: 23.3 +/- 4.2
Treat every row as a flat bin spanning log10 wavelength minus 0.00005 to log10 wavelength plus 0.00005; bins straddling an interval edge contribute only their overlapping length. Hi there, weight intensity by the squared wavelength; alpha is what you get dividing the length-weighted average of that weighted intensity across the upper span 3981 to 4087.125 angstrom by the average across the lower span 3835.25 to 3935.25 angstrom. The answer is 1.17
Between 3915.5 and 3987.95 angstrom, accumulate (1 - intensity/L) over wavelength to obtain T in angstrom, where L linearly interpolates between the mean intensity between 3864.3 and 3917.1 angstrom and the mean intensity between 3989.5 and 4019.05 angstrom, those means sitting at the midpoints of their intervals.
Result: 9.3 angstrom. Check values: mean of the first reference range 29.9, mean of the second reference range 31.6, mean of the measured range 26.8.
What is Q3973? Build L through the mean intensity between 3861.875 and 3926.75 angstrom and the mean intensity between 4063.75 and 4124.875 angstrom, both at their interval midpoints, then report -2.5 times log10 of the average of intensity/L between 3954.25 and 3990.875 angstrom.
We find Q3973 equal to 0.15 mag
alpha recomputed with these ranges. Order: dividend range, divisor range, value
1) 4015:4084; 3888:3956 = 1.15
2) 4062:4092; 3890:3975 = 1.19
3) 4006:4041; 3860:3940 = 1.15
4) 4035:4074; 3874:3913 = 1.18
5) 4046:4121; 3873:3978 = 1.16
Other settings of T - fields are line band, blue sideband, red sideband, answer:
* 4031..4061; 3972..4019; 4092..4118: -2.5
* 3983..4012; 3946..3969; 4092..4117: -3.9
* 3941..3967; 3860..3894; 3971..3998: 0.3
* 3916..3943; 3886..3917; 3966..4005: 2.4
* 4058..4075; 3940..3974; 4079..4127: -2.3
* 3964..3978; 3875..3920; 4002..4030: 4.1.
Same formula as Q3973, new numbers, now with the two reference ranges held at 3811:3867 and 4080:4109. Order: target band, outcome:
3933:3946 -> 0.06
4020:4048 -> -0.13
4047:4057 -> -0.17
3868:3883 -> -0.14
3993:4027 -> -0.15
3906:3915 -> -0.24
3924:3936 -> 0.09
